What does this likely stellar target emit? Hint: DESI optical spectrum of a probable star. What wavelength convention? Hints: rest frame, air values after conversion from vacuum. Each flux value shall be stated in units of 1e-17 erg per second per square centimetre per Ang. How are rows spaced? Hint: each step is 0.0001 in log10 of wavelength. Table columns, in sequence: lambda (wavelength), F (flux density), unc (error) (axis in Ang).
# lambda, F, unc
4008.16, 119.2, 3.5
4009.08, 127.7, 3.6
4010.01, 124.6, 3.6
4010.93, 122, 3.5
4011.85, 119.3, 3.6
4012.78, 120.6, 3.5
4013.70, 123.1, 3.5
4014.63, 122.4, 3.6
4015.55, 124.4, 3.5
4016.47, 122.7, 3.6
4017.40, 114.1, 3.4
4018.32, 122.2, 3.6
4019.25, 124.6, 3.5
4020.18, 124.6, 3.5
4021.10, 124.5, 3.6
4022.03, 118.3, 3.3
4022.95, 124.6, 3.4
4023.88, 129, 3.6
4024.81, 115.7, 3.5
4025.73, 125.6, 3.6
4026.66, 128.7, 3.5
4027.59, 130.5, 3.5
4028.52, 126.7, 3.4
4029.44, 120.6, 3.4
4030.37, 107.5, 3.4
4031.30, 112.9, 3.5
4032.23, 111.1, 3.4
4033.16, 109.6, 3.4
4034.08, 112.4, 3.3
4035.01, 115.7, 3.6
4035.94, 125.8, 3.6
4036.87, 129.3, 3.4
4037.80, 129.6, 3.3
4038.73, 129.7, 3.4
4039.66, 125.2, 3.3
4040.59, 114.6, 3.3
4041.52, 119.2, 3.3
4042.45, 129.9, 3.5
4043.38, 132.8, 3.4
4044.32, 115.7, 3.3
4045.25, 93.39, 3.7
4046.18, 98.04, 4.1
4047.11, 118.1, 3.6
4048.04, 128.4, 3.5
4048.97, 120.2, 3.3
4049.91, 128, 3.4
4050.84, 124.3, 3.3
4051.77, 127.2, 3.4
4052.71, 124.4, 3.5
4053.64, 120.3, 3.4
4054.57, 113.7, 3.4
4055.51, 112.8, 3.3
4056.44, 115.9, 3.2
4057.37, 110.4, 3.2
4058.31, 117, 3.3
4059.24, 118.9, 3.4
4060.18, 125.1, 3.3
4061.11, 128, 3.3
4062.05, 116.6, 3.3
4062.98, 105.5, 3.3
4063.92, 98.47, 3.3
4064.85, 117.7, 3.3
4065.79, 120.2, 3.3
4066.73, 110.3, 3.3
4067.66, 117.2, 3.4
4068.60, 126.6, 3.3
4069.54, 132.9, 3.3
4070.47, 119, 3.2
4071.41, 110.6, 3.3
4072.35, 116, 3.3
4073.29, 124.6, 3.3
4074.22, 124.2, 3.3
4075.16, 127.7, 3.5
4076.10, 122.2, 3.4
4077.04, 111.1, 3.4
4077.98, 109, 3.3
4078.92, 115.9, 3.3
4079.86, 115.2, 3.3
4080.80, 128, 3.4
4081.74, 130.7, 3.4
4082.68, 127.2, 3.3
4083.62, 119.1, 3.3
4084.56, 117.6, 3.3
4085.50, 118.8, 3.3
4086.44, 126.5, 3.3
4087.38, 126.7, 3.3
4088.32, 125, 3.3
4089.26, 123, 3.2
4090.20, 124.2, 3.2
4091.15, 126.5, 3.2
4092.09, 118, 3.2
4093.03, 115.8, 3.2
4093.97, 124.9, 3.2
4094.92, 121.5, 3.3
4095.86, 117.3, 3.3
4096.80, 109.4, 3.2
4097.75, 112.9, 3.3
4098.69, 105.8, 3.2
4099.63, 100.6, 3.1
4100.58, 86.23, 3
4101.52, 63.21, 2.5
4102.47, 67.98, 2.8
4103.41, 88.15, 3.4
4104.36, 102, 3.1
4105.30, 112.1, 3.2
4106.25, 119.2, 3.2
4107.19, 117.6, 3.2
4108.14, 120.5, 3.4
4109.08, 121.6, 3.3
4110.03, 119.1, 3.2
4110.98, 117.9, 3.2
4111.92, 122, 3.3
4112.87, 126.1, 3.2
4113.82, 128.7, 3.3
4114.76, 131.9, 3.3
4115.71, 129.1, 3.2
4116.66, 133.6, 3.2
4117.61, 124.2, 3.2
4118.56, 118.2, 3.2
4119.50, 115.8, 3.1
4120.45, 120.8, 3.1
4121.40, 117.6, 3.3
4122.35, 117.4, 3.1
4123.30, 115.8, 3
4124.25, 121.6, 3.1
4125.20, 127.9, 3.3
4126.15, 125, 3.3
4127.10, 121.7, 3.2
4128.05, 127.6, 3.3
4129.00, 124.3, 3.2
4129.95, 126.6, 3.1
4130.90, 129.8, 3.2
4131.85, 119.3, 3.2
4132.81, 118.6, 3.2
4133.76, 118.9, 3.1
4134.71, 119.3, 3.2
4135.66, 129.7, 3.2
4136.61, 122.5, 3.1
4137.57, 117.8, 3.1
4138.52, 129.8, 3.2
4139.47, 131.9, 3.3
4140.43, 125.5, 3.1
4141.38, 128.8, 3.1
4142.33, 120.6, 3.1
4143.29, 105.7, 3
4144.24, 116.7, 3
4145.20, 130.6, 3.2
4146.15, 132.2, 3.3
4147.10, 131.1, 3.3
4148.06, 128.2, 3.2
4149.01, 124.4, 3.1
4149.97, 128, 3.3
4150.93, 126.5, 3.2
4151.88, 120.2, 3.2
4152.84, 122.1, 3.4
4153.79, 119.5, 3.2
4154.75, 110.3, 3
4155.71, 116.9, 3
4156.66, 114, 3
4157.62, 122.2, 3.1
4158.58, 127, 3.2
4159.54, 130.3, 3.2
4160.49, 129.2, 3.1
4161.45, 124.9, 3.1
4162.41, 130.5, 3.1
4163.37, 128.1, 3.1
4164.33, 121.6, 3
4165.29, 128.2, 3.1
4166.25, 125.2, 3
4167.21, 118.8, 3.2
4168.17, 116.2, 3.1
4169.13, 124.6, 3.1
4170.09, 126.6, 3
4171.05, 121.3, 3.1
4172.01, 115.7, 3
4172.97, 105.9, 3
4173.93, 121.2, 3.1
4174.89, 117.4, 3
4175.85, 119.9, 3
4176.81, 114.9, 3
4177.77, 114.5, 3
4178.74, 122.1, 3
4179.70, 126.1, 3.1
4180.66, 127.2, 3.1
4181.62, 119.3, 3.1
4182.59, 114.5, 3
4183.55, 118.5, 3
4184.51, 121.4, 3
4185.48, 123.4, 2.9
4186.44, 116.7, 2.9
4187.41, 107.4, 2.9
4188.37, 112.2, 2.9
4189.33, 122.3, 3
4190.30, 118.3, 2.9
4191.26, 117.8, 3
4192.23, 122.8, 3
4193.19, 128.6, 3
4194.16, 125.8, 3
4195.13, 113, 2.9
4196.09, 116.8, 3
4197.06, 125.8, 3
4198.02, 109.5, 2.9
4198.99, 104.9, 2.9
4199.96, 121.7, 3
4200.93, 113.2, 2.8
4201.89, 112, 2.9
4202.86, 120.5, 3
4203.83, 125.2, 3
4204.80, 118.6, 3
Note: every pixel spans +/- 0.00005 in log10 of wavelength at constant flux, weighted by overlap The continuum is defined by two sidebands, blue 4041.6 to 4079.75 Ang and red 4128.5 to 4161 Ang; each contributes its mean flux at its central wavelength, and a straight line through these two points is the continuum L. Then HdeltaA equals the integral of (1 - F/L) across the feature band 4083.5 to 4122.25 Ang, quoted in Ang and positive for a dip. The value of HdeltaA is 1.7 Ang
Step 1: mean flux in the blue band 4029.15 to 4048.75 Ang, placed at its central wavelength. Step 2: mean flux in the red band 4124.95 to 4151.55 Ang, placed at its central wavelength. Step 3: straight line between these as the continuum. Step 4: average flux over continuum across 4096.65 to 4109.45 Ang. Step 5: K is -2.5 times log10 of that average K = 0.20 mag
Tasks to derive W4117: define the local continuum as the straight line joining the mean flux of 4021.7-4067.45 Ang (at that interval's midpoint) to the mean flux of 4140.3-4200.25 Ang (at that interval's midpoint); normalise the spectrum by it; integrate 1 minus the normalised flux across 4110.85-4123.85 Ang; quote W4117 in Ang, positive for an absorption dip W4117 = -0.3 Ang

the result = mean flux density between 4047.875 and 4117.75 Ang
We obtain 117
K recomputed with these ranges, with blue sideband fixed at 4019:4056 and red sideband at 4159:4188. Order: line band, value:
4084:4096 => -0.012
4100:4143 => 0.024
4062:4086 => 0.019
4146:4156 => -0.022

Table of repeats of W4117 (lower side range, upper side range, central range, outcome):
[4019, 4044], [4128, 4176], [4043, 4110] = 3.55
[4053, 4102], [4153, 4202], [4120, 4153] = -1.39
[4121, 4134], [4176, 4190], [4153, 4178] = -0.26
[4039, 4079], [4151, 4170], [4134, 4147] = -0.23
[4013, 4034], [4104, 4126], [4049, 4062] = 0.07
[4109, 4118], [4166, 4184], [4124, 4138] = 0.04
